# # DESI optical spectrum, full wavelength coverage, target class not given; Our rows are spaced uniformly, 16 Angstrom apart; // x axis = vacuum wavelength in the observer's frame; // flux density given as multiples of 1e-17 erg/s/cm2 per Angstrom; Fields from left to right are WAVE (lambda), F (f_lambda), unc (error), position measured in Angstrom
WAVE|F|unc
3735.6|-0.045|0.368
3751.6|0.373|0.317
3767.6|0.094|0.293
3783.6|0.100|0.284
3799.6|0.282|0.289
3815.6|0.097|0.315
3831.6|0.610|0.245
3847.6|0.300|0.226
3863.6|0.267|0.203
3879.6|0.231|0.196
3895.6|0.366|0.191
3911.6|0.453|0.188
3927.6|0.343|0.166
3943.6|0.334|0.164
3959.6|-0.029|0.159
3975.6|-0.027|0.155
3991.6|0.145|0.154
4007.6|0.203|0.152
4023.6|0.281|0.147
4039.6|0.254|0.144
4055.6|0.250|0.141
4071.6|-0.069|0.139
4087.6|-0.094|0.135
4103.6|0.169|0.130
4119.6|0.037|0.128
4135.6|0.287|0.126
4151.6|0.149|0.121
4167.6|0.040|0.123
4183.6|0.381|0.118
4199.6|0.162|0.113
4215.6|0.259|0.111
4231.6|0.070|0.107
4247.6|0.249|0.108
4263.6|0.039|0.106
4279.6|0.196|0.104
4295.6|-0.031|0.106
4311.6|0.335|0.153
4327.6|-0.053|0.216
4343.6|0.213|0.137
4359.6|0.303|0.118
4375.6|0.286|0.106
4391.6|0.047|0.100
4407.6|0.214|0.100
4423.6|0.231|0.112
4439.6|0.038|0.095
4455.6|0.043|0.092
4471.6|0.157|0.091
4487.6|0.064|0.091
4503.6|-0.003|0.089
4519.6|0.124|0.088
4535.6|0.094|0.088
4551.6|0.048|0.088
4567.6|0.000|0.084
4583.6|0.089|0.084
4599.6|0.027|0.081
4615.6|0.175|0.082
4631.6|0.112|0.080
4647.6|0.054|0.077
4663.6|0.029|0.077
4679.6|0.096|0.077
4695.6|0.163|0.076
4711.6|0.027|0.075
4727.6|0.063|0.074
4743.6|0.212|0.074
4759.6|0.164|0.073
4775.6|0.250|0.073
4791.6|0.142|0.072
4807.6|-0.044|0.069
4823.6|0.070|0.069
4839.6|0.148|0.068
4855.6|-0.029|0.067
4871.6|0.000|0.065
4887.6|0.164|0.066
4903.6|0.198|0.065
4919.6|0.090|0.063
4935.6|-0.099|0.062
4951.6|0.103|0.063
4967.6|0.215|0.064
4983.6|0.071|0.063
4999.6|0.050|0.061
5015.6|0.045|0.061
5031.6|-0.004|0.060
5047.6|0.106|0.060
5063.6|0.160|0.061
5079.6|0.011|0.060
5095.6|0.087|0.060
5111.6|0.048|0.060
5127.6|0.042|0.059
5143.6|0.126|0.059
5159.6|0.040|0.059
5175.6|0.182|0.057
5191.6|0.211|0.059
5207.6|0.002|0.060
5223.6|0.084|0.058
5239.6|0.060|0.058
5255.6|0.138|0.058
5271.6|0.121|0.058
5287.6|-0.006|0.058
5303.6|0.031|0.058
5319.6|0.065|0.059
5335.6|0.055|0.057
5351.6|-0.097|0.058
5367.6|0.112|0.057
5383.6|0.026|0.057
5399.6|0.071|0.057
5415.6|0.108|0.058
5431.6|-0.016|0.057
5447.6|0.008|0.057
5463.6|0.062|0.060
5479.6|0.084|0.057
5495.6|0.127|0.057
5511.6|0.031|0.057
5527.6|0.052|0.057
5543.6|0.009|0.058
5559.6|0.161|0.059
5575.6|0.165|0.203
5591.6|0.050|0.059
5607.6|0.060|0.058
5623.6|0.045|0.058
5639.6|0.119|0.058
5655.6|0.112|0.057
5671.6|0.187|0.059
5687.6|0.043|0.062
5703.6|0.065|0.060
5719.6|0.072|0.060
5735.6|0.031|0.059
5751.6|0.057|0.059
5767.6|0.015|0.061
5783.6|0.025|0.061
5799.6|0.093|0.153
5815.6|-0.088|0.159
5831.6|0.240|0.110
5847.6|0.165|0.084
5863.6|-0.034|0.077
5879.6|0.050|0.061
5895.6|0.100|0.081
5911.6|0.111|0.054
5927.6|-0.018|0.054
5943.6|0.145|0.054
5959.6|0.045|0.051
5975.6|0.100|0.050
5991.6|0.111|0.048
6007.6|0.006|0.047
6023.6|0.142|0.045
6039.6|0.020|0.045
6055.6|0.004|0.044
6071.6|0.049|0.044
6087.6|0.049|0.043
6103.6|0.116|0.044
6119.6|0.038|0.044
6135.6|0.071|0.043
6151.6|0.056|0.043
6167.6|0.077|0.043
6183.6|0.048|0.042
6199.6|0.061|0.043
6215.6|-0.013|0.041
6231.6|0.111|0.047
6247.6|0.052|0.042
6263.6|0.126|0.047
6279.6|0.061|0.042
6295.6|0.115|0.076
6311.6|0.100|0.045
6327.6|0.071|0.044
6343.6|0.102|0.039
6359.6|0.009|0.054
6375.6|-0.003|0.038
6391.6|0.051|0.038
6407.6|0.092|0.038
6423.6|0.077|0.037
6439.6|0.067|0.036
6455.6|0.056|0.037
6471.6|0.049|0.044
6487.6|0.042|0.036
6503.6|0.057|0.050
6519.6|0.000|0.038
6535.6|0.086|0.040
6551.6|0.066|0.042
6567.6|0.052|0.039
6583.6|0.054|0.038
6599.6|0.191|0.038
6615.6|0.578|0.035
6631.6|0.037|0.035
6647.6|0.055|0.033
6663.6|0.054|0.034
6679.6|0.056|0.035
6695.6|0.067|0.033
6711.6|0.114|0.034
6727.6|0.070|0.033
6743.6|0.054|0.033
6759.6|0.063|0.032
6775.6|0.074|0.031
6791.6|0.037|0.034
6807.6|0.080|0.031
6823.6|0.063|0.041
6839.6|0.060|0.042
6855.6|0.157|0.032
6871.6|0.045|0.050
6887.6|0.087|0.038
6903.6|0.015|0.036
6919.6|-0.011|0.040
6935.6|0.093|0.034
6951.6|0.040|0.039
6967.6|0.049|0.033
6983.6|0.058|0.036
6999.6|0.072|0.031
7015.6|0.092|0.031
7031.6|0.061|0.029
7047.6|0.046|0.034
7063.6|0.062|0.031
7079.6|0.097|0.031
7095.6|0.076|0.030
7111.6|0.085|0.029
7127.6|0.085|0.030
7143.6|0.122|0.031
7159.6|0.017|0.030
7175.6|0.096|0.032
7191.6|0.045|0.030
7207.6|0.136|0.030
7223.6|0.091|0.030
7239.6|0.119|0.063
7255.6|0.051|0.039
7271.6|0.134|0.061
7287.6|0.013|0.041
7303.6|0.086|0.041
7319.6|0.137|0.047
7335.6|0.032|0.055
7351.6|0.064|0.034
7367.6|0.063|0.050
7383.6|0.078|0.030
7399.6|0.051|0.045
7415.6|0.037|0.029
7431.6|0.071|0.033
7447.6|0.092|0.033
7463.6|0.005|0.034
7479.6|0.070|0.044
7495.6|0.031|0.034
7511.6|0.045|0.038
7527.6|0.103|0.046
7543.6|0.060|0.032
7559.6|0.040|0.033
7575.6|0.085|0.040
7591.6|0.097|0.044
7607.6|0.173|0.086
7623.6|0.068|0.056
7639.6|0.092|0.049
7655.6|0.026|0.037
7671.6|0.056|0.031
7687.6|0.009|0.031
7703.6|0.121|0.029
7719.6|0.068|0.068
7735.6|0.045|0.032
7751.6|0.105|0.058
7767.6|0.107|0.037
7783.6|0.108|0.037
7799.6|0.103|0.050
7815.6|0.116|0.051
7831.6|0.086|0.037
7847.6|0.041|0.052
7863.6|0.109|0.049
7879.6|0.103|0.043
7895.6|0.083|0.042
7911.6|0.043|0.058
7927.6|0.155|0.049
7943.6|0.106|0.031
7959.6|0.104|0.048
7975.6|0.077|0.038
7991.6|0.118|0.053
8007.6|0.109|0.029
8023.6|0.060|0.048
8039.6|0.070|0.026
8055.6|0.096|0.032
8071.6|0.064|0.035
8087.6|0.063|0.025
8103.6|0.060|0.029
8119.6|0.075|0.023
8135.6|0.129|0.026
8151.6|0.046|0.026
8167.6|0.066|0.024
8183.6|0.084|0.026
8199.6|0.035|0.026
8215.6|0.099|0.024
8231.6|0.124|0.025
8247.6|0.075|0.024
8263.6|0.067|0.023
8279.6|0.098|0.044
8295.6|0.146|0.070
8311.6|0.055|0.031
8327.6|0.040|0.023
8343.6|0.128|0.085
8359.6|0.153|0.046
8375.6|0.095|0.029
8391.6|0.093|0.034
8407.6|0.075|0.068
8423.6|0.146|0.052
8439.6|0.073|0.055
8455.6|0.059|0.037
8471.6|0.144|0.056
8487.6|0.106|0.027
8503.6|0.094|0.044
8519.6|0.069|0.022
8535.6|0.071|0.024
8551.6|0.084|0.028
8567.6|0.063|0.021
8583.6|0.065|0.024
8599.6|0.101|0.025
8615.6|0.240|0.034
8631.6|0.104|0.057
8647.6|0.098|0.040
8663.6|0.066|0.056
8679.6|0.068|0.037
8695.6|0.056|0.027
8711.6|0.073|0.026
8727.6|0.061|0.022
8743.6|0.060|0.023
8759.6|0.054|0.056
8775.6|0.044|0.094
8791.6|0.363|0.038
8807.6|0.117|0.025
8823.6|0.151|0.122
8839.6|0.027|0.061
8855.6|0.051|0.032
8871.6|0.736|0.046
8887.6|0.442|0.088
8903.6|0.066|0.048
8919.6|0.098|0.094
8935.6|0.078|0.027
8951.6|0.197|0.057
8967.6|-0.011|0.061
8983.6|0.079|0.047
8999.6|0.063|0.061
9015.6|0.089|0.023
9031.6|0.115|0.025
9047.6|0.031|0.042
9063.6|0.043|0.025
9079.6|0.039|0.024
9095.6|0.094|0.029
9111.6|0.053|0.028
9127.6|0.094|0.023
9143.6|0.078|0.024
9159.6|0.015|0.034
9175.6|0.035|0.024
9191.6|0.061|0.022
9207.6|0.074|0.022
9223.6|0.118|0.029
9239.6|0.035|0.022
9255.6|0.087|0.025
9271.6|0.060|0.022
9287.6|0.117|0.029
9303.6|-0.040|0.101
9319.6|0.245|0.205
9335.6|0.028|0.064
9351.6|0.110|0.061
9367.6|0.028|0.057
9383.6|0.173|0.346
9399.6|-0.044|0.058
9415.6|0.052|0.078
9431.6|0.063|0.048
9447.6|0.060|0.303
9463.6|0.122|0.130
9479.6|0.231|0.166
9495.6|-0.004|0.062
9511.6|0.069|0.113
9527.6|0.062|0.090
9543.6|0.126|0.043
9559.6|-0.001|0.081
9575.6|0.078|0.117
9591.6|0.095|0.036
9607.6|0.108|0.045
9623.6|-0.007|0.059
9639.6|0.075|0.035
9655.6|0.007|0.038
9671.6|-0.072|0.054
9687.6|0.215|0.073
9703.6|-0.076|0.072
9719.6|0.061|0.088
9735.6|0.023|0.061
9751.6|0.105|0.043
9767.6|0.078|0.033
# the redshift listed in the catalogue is 0.773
